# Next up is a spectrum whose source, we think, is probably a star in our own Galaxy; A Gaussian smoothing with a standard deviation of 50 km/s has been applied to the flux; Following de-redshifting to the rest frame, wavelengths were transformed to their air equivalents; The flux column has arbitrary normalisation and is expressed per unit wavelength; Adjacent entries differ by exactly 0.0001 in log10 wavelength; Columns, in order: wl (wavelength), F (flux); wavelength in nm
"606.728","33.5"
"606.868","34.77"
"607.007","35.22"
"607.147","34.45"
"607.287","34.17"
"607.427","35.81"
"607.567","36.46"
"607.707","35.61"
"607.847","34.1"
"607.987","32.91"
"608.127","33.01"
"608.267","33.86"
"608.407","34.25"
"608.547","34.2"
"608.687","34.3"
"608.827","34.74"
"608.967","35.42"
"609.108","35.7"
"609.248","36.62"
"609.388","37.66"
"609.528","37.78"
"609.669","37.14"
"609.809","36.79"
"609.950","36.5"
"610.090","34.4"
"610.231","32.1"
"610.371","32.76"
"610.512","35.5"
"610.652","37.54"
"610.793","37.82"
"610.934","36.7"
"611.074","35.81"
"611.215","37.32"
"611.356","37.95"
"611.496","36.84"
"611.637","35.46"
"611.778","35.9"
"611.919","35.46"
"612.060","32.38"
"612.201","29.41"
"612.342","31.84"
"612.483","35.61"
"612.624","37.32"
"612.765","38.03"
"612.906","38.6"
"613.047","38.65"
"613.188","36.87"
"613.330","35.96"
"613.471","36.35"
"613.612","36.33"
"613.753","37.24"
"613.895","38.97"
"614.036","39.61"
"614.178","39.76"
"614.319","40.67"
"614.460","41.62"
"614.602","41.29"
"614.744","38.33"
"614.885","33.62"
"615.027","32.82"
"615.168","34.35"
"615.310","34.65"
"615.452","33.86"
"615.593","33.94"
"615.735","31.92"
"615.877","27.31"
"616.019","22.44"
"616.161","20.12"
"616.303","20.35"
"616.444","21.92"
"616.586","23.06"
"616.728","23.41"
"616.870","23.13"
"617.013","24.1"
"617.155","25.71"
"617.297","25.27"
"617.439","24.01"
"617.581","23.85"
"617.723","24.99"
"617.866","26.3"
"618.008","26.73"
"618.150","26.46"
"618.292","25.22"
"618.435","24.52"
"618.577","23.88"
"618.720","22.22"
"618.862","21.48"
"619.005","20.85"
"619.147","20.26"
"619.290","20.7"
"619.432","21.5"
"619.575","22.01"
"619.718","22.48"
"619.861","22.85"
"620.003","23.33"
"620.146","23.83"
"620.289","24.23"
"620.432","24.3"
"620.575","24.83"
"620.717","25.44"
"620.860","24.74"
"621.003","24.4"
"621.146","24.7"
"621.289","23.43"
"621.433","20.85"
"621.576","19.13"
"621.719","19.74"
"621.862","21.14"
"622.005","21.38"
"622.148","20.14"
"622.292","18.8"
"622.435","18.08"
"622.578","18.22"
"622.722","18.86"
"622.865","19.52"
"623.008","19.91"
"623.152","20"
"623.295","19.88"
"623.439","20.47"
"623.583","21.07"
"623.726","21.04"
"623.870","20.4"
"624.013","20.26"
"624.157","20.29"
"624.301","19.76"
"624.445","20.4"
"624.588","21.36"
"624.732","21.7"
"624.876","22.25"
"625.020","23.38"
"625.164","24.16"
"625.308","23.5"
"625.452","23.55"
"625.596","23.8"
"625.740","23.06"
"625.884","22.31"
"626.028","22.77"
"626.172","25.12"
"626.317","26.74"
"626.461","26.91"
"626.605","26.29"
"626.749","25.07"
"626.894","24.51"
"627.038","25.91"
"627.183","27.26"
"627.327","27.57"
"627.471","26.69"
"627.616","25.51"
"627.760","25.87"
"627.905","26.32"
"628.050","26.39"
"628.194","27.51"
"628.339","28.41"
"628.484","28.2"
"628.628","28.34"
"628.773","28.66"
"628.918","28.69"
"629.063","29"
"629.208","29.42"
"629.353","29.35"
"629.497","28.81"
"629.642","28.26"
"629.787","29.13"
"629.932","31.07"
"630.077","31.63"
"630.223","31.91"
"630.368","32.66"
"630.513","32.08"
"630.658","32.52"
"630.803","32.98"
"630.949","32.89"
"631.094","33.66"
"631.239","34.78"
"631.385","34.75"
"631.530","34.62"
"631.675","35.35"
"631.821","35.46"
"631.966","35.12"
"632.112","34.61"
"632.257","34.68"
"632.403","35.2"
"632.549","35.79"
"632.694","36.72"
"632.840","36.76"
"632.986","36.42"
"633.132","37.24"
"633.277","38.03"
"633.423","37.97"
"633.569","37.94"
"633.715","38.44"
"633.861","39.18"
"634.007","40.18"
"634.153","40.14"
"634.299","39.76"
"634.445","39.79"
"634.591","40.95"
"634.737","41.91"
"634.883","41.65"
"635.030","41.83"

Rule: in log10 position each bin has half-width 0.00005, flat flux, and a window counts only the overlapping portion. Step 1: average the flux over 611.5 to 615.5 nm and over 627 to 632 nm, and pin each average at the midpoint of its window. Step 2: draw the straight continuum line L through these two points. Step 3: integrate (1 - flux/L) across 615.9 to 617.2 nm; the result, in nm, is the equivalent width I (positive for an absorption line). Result 0.46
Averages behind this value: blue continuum 36.5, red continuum 30.2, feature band 22.8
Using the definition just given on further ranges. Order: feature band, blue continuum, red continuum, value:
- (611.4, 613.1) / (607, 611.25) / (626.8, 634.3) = -0.03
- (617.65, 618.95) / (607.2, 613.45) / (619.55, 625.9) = 0.10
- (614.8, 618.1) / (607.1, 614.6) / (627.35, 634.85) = 0.79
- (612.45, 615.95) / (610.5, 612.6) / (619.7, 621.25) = -0.48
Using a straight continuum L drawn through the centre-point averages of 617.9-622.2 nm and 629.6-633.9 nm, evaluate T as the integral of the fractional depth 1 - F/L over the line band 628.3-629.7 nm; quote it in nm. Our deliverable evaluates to 0.14 nm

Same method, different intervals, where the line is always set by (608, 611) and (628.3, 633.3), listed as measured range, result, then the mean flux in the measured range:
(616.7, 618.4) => 0.47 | 25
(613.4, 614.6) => -0.14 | 39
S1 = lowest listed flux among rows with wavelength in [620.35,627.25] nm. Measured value 18.08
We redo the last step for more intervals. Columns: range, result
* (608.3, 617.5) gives 20.12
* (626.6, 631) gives 24.51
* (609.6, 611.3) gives 32.1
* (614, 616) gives 27.31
